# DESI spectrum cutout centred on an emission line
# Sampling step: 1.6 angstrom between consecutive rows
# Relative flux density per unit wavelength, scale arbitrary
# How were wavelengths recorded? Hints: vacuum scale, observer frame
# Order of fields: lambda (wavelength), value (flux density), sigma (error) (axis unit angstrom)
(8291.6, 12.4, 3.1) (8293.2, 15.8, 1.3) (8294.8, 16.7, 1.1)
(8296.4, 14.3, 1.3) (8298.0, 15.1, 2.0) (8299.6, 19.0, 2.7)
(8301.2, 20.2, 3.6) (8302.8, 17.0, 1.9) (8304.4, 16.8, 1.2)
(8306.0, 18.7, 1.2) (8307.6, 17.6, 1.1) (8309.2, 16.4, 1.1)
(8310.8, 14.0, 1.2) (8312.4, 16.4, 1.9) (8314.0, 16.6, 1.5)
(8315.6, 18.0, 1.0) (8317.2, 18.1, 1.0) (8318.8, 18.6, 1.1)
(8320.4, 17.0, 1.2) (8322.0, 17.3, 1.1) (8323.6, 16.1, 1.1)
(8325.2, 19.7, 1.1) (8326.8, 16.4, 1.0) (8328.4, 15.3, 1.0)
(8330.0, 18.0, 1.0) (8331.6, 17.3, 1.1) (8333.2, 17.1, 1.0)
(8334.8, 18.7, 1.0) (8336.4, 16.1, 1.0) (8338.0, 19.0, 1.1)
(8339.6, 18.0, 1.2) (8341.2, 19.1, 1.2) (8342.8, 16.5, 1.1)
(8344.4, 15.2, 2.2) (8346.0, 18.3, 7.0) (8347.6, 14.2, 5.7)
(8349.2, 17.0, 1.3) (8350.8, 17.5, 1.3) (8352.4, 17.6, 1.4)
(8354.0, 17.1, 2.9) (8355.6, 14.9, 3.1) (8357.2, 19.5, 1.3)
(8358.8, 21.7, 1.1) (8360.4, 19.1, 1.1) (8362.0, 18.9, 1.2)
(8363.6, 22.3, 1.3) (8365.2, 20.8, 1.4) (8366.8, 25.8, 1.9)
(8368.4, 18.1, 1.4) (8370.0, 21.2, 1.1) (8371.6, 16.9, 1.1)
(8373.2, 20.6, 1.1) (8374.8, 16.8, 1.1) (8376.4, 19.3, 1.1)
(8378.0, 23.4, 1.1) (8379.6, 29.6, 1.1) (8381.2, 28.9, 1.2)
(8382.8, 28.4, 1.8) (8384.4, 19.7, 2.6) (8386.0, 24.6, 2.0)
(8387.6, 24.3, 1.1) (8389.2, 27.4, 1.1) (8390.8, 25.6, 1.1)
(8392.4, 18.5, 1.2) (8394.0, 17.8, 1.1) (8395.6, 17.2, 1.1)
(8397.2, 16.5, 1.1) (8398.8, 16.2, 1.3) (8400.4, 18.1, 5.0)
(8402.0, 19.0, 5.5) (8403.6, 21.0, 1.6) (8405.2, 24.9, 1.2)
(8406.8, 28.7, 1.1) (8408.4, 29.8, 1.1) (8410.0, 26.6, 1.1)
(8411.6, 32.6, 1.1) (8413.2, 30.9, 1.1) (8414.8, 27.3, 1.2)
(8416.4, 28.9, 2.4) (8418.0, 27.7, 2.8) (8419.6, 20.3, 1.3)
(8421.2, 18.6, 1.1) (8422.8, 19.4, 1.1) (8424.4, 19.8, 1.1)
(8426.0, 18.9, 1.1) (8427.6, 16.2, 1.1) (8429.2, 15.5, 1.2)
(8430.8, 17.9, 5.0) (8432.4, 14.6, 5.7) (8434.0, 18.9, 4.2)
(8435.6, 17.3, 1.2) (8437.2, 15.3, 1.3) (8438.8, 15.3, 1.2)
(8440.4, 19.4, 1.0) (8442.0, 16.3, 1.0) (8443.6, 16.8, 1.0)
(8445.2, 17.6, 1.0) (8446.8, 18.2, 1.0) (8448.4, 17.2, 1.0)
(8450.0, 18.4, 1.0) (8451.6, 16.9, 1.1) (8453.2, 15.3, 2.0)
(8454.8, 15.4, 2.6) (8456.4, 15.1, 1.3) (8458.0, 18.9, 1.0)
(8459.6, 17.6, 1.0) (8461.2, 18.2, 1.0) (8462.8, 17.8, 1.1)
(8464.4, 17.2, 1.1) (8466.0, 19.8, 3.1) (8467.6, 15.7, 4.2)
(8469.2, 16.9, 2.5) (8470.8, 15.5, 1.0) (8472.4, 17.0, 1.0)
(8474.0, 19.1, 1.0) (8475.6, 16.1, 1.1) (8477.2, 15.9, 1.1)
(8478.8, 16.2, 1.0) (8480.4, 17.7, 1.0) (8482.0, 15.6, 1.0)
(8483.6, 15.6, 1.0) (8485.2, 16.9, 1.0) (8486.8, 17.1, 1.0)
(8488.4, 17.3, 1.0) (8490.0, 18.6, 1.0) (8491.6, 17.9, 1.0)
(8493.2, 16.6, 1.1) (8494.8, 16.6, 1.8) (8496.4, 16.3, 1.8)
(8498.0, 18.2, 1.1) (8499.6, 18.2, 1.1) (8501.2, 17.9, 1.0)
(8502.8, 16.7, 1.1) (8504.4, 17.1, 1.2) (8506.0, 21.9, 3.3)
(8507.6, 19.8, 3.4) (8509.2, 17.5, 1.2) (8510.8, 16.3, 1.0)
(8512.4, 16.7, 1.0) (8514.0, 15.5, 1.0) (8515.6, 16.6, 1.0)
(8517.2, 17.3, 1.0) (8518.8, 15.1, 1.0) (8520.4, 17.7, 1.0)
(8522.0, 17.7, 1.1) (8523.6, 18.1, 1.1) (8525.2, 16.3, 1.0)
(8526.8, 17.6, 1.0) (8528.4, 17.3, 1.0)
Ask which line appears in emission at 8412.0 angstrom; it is [N II] 6583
